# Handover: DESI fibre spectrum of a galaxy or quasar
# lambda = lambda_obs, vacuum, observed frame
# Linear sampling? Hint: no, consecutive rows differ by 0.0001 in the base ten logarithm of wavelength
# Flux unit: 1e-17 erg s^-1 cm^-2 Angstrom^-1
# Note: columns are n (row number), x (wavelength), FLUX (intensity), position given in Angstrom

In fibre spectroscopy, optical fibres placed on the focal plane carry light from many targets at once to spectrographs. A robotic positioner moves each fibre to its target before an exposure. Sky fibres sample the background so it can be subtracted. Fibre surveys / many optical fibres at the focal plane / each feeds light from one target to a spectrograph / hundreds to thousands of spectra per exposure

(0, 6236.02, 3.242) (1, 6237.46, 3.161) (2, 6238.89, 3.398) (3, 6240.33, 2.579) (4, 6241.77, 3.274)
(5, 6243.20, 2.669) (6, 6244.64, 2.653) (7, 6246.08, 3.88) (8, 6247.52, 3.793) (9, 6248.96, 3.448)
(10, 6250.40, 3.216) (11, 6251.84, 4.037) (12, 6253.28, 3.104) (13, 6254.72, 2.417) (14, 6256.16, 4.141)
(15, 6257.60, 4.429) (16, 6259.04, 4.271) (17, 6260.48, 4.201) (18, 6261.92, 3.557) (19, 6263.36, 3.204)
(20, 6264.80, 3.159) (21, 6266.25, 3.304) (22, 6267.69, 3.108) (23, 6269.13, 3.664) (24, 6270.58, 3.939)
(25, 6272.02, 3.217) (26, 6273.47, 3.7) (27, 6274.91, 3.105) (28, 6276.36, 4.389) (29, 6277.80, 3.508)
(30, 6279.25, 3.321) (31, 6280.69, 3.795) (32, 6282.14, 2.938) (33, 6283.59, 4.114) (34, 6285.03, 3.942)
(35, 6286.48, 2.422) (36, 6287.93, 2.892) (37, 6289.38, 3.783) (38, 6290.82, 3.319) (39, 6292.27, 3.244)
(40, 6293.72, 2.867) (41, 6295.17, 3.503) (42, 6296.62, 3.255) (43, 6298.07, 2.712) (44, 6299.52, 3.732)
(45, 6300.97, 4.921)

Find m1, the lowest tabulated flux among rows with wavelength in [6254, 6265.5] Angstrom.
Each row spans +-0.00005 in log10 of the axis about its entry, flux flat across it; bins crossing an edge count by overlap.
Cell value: 2.417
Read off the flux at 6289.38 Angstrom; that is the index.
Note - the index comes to 3.783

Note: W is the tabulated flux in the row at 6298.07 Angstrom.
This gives 2.712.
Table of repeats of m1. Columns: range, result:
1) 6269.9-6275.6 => 3.105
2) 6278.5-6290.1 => 2.422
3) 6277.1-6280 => 3.321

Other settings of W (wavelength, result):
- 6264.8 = 3.159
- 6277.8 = 3.508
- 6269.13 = 3.664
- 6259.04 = 4.271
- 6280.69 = 3.795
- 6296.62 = 3.255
